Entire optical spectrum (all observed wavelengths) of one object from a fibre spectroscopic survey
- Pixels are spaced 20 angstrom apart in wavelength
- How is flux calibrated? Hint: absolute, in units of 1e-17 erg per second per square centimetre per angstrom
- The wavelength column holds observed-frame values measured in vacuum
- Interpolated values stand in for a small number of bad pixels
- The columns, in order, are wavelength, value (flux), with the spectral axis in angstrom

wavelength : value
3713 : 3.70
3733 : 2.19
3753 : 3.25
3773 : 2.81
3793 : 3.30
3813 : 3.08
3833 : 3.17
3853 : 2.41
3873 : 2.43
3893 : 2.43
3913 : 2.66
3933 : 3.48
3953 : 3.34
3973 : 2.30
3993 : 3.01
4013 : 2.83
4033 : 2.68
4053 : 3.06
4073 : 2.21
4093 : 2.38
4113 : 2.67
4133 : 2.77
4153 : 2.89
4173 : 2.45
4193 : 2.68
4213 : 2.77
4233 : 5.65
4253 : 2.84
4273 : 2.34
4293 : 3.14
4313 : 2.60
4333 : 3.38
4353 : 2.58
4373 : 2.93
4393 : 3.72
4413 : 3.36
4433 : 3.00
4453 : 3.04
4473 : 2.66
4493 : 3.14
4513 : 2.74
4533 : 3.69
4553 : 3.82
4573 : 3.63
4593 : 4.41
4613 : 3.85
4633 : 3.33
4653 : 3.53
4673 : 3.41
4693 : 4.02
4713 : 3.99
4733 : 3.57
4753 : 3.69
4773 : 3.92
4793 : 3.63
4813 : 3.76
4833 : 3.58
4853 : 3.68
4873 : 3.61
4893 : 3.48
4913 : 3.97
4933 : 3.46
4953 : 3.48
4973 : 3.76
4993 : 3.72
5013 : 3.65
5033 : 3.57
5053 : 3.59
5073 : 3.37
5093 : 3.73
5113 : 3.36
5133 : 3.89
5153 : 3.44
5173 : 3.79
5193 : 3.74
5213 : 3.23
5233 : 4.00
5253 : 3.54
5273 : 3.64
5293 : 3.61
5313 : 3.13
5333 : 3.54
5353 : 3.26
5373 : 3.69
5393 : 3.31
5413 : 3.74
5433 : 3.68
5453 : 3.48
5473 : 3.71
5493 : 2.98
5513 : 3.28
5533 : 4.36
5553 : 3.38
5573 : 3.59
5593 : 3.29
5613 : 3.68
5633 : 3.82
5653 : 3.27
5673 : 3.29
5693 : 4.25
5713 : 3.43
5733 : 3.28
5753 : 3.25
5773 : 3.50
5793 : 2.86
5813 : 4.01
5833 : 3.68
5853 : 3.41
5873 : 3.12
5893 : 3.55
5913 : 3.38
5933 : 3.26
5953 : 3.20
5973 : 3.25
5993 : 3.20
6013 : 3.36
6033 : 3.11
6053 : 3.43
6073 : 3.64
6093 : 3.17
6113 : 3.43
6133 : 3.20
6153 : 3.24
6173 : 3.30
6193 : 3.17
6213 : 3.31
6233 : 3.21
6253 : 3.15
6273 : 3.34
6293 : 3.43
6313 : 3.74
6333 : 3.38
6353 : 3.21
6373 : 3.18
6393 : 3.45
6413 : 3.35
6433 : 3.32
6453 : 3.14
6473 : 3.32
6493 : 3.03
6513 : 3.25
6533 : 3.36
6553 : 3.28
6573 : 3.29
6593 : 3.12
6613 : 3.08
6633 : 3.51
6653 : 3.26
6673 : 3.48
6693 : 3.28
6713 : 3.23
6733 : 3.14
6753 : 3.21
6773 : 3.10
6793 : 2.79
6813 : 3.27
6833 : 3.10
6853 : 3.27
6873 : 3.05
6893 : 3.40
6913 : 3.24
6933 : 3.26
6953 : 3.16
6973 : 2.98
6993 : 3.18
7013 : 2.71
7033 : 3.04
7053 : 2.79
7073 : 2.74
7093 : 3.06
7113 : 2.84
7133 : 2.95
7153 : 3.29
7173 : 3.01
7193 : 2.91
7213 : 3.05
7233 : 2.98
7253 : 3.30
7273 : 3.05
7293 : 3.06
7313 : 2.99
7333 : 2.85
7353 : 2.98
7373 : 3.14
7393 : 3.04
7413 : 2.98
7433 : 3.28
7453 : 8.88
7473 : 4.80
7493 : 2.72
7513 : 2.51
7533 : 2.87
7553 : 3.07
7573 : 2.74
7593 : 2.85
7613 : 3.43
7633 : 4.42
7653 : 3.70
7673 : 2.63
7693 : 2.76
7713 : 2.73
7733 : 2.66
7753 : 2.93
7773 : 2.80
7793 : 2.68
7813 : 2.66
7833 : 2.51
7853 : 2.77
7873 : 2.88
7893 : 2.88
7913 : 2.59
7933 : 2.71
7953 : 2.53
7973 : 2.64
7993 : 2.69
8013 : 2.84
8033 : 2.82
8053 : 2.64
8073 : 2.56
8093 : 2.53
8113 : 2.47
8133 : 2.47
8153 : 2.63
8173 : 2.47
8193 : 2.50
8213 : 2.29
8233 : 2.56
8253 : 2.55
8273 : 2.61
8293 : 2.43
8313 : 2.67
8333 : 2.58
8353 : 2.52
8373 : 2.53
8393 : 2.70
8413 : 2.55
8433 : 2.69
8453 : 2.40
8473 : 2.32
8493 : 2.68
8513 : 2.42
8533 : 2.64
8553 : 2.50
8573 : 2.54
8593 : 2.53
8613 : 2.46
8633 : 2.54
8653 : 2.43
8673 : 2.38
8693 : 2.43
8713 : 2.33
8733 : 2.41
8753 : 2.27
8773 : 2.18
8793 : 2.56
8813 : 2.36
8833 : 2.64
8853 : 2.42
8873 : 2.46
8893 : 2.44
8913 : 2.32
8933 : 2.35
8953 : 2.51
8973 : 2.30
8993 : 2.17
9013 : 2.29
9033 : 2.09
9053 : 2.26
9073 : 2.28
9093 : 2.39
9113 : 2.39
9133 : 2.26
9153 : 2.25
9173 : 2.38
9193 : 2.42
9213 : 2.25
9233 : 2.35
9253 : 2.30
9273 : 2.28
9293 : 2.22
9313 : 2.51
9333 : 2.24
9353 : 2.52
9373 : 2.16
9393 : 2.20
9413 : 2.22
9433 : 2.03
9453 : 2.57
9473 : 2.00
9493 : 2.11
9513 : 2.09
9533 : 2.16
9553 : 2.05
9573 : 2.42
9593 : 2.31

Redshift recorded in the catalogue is 0.136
